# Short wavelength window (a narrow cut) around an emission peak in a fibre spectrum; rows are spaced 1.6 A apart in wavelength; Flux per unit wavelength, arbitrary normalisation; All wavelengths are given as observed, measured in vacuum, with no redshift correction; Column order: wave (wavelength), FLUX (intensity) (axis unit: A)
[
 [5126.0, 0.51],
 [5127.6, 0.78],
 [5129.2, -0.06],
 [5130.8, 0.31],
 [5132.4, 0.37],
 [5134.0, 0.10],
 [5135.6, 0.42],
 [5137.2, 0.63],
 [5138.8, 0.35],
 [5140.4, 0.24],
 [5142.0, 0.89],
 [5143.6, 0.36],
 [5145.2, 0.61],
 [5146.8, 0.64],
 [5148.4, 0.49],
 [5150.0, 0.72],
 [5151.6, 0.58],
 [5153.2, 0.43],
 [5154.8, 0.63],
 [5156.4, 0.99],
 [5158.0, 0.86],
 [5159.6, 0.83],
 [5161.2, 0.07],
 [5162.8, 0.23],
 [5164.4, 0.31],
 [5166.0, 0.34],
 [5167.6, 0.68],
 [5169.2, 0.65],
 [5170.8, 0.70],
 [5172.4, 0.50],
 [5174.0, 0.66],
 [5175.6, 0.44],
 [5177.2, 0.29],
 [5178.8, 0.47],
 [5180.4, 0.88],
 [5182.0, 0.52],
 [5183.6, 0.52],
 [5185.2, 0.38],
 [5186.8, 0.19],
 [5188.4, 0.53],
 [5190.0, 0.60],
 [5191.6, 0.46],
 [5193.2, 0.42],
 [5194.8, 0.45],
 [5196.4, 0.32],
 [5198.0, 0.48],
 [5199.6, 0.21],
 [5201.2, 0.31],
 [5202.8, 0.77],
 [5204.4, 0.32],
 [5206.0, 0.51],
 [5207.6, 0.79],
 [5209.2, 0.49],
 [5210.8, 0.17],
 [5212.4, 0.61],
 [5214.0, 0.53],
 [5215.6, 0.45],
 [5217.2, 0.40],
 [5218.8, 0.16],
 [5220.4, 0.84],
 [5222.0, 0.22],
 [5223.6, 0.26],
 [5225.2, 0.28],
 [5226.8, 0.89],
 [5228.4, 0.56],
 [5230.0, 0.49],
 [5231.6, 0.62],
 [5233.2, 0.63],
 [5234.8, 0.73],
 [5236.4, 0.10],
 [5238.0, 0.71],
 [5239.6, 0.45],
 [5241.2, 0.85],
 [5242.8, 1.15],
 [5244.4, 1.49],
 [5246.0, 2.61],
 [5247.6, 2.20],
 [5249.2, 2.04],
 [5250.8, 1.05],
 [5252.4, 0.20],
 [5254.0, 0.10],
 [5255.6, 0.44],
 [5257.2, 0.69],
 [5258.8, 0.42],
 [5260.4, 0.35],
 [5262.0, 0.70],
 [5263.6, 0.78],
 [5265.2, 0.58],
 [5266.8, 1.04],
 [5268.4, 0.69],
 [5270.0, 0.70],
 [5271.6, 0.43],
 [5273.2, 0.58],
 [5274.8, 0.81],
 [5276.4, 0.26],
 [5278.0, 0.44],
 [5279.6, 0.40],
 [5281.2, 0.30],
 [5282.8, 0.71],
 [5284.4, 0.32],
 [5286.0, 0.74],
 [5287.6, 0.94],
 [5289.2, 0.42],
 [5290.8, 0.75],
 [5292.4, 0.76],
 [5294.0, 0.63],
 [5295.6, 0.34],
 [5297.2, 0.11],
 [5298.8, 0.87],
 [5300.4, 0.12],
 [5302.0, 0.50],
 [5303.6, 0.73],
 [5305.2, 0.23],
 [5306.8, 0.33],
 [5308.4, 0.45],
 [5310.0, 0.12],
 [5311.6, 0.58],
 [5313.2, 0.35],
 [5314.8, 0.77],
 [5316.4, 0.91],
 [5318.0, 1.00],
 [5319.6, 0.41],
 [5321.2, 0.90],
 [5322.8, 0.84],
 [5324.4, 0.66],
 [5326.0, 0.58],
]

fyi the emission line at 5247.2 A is [O II]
